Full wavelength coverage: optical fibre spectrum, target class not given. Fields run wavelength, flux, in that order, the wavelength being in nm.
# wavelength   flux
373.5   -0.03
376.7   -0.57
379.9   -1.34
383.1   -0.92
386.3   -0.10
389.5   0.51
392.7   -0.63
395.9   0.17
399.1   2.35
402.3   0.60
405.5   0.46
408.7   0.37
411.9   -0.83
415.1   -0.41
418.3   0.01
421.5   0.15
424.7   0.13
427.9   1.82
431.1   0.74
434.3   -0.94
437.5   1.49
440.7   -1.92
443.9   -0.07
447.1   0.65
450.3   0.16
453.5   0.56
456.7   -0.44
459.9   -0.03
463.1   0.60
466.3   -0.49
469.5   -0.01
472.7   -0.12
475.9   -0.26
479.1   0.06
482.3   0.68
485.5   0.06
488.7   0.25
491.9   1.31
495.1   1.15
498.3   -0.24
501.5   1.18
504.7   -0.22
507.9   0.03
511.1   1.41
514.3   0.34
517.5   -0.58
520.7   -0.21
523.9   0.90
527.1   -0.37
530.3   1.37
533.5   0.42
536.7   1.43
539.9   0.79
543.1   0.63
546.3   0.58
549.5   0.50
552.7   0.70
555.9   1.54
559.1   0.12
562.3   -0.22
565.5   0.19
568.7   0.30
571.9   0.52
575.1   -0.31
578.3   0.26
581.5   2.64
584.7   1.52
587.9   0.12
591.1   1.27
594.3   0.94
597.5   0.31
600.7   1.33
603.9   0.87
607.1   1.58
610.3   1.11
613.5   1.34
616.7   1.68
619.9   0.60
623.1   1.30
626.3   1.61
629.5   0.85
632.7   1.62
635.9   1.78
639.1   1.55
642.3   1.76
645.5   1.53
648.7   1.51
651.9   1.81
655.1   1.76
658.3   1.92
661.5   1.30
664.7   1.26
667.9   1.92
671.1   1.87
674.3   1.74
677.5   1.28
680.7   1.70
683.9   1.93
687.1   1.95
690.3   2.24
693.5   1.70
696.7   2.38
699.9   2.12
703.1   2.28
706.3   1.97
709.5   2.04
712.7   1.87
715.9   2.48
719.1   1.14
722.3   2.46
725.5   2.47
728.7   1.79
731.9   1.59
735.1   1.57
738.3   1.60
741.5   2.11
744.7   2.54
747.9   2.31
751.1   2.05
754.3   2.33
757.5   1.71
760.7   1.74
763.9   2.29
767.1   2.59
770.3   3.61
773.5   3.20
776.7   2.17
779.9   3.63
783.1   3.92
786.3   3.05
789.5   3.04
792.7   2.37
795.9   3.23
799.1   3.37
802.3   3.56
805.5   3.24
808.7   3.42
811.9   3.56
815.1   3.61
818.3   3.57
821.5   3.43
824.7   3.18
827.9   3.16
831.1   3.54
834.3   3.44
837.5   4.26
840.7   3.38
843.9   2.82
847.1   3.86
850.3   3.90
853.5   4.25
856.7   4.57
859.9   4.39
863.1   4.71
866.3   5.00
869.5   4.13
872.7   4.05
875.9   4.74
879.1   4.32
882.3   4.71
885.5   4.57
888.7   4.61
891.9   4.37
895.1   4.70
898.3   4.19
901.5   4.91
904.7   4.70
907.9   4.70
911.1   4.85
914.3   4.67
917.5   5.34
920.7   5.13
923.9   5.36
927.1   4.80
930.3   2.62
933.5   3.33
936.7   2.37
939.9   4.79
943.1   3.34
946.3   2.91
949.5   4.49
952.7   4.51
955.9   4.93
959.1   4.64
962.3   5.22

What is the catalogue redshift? 0.921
